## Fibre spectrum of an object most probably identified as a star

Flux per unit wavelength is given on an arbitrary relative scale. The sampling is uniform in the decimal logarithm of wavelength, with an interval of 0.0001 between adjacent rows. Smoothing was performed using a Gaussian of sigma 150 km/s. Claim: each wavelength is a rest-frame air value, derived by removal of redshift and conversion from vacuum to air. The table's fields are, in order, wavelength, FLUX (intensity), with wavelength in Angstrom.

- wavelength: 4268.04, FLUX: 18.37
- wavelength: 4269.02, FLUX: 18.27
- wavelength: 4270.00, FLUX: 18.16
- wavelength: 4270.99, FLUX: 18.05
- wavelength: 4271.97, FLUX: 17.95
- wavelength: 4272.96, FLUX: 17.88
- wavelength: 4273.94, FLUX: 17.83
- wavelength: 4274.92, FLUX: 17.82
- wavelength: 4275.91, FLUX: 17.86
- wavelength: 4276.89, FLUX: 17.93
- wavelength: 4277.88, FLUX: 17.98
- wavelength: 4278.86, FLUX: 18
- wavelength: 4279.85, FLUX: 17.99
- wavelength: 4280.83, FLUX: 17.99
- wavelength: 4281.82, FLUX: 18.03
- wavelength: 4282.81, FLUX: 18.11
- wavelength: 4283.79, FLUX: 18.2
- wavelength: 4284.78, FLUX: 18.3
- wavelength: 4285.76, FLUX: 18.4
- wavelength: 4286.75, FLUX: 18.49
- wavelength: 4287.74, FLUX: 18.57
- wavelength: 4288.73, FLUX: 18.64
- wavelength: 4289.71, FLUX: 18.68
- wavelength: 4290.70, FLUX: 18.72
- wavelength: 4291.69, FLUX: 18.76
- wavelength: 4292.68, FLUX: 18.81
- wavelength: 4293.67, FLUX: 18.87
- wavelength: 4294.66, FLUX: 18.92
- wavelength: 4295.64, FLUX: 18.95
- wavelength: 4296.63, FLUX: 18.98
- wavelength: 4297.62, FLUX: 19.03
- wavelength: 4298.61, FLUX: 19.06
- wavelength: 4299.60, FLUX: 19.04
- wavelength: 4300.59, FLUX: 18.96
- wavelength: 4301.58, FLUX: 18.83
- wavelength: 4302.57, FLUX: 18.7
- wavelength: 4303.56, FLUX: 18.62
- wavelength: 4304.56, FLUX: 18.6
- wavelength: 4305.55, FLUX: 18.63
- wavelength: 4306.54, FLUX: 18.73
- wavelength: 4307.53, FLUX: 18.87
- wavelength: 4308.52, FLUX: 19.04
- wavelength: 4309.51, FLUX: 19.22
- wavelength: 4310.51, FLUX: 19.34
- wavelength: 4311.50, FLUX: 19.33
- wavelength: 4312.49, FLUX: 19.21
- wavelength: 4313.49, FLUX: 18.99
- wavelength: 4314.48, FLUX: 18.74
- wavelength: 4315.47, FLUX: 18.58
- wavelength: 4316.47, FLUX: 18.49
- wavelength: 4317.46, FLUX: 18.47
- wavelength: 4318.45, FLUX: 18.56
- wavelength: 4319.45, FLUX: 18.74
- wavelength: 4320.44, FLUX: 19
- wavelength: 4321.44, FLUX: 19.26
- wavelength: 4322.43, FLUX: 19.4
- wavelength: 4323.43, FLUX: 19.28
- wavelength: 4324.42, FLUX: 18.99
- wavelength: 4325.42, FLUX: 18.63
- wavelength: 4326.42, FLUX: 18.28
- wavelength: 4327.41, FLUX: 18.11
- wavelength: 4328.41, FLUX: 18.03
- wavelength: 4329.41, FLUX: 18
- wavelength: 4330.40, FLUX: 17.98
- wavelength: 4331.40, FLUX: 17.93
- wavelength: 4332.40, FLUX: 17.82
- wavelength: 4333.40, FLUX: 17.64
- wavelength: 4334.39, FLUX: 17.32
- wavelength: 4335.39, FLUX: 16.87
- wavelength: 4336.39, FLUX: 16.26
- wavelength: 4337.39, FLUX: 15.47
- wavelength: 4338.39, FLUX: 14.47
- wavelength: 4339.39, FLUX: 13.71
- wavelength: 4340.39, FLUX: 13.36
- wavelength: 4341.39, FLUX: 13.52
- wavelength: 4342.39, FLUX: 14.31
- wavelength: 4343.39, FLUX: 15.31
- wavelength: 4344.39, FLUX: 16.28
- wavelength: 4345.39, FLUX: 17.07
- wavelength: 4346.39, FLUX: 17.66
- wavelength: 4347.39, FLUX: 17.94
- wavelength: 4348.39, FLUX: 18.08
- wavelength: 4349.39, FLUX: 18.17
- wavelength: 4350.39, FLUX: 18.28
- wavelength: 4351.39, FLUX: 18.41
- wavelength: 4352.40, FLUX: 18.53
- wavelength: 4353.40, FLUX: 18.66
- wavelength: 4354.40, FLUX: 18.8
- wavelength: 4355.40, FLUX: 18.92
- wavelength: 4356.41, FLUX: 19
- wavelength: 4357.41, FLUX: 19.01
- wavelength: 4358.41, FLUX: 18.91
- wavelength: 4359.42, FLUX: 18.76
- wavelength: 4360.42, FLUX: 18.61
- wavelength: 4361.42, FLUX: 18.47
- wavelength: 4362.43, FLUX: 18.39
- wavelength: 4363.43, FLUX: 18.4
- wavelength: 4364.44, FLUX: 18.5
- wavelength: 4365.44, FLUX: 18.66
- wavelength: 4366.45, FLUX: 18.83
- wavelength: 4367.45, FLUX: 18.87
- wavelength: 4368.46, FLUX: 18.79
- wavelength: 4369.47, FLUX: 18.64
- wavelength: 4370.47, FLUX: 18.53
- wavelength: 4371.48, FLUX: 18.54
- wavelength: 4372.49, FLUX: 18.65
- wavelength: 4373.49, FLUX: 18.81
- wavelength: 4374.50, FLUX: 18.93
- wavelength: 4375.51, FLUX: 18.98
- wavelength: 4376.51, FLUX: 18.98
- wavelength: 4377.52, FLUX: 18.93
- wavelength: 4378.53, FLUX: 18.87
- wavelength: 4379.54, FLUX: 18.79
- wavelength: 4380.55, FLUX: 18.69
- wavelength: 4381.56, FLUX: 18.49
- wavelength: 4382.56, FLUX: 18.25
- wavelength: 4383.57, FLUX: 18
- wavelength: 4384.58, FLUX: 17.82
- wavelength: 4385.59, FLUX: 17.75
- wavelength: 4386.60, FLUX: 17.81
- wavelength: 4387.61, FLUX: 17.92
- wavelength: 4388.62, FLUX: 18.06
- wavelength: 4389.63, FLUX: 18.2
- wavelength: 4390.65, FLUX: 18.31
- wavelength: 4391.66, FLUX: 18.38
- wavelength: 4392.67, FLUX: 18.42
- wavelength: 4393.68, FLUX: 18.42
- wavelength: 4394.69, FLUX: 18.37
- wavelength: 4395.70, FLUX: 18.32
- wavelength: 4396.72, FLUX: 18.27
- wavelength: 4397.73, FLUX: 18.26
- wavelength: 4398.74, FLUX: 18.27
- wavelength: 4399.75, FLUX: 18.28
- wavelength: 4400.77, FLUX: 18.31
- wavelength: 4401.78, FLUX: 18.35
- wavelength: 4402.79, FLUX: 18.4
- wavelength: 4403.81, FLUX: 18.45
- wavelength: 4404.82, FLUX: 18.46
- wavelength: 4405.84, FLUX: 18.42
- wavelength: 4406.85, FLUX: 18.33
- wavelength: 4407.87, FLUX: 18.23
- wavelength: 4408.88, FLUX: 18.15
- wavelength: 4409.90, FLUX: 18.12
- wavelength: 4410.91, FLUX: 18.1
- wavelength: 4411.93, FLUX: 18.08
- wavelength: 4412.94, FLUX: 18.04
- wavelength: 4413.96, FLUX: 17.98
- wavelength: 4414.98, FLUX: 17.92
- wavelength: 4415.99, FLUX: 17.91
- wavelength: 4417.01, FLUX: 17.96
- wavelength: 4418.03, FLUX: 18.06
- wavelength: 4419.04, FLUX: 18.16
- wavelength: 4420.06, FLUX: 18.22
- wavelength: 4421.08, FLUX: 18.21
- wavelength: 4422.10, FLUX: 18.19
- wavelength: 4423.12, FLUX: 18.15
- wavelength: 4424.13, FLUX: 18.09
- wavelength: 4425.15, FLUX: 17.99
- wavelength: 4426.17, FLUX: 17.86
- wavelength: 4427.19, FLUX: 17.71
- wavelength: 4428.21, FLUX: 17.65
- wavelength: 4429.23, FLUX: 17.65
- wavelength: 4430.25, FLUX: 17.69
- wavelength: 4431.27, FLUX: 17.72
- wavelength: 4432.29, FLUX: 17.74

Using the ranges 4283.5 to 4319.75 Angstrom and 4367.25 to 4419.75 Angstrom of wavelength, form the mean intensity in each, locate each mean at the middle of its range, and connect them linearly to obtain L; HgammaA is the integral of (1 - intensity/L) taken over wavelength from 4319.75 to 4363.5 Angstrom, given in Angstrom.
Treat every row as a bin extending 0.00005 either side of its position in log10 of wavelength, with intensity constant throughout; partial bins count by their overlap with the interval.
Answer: 2.3 Angstrom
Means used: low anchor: 18.8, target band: 17.6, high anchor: 18.3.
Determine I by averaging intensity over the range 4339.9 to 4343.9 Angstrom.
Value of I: 14.1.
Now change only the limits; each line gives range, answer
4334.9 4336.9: 16.5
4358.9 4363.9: 18.5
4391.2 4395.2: 18.4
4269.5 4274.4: 18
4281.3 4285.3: 18.2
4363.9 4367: 18.7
